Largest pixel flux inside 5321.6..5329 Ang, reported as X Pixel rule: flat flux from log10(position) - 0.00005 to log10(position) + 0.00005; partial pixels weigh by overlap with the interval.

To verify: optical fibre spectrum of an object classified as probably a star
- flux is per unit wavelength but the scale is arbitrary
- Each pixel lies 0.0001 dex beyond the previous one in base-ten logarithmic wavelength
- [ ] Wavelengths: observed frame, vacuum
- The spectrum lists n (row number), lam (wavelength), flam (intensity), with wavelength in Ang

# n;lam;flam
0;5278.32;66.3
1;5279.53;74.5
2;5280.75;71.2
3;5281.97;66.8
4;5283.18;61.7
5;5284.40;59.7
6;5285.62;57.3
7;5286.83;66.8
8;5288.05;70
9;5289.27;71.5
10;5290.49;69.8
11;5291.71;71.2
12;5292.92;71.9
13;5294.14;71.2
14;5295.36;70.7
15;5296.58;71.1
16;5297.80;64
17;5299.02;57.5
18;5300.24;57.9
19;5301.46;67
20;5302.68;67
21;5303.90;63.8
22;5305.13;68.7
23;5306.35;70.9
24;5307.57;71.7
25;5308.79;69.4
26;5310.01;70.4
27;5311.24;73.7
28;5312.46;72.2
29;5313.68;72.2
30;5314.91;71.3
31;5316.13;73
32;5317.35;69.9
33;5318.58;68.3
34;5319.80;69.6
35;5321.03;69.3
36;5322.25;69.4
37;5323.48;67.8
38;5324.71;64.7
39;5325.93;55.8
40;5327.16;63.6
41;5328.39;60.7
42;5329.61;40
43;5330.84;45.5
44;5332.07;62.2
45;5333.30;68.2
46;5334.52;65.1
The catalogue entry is 69.4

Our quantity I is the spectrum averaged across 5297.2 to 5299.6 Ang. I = 60.8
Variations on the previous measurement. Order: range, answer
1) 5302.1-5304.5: 65.4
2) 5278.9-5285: 66.8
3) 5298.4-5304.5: 62.7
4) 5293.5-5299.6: 66.9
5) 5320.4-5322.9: 69.2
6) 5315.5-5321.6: 70.1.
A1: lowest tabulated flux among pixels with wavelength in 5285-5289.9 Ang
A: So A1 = 57.3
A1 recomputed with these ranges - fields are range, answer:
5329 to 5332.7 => 40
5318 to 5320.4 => 68.3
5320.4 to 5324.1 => 67.8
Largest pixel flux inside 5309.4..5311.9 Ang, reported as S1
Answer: 73.7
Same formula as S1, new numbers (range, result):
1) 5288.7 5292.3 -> 71.5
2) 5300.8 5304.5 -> 67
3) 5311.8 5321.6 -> 73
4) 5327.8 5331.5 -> 60.7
